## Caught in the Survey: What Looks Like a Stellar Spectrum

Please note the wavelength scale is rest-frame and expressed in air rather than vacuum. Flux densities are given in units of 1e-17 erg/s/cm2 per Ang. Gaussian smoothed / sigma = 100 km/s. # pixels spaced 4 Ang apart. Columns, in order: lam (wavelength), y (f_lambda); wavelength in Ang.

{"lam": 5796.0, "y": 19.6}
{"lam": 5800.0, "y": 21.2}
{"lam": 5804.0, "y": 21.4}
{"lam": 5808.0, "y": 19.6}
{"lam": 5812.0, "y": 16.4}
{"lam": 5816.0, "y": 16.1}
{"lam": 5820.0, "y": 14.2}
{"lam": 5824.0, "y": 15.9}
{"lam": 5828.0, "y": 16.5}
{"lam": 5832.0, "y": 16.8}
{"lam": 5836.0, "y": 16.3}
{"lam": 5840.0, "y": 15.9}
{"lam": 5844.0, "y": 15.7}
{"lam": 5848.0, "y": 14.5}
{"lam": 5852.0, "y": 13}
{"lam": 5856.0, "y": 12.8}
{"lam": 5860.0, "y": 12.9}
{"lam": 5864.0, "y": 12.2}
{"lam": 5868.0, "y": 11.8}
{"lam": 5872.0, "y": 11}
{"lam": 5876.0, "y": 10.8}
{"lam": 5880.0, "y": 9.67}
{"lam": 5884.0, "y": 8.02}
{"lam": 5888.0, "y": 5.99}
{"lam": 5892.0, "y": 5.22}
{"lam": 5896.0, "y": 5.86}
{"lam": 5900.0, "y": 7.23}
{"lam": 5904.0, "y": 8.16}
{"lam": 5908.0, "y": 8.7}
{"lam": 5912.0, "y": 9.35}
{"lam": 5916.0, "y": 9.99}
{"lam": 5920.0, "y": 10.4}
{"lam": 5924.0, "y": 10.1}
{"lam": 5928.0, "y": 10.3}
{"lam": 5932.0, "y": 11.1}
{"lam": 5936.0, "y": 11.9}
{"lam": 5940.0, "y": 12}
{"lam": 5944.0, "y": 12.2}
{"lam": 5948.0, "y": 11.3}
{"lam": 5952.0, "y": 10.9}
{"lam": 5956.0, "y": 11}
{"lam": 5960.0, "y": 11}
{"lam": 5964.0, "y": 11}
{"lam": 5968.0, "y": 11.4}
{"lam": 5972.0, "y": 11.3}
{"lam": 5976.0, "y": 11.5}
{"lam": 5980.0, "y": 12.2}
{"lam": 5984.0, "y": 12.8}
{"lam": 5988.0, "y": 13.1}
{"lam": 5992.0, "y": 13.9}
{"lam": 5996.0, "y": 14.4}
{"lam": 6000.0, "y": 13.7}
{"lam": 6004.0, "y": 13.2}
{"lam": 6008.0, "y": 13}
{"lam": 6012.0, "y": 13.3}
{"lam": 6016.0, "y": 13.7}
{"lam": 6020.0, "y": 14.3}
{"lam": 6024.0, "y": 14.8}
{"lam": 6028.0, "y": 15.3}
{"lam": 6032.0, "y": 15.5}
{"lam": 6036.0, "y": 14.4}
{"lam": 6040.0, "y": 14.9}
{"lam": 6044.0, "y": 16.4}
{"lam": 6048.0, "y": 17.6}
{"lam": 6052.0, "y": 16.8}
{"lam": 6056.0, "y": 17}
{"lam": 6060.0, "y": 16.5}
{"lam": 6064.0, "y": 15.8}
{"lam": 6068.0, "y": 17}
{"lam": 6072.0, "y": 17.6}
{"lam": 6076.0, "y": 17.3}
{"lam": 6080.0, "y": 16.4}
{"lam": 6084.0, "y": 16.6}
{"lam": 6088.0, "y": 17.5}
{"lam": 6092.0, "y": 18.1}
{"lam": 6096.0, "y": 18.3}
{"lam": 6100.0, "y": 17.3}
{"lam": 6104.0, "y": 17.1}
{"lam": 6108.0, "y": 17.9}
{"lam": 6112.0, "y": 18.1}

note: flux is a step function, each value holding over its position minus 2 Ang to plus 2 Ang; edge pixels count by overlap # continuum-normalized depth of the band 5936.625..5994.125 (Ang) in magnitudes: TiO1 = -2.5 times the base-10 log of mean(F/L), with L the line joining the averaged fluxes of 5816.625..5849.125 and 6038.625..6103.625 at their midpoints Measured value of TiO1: 0.36 mag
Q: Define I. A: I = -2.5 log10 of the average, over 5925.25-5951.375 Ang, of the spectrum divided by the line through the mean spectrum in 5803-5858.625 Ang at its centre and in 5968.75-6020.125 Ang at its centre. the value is 0.225 mag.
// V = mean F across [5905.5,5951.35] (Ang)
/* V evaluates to 10.6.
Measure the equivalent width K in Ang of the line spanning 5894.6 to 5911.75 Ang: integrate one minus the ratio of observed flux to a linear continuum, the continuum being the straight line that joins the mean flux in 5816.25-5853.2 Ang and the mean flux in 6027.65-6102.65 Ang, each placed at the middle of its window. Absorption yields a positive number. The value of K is 8.8 Ang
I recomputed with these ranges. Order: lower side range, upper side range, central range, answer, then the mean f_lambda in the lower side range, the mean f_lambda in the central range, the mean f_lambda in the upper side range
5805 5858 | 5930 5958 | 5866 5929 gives 0.43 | 15.8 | 8.89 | 11.5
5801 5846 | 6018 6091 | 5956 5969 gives 0.43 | 16.9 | 11.1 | 16.2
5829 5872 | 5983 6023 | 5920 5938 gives 0.27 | 14.1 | 10.8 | 13.6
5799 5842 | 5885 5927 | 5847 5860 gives 0.04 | 17.2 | 13.3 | 8.15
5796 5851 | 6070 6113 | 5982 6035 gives 0.24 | 17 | 13.9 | 17.5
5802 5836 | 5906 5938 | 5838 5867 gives 0.08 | 17.1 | 13.8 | 10.2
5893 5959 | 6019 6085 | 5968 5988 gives 0.05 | 9.97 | 12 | 16.2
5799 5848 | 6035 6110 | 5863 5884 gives 0.50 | 17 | 10.7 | 16.9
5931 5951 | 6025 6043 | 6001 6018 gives 0.07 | 11.7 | 13.3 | 15.1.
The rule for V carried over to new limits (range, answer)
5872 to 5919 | 8.26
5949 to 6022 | 12.5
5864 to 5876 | 11.4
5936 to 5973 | 11.4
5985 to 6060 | 14.8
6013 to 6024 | 14.1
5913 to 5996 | 11.5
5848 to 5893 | 10.6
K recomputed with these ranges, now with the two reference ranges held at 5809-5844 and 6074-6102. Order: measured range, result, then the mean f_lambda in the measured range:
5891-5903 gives 7.4 Ang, 6.35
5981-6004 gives 4.6 Ang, 13.5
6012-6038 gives 3.8 Ang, 14.6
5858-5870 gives 2.9 Ang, 12.3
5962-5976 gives 4.6 Ang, 11.3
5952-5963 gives 3.8 Ang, 11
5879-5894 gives 8.5 Ang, 7.06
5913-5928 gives 5.8 Ang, 10.1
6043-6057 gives 0.2 Ang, 17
